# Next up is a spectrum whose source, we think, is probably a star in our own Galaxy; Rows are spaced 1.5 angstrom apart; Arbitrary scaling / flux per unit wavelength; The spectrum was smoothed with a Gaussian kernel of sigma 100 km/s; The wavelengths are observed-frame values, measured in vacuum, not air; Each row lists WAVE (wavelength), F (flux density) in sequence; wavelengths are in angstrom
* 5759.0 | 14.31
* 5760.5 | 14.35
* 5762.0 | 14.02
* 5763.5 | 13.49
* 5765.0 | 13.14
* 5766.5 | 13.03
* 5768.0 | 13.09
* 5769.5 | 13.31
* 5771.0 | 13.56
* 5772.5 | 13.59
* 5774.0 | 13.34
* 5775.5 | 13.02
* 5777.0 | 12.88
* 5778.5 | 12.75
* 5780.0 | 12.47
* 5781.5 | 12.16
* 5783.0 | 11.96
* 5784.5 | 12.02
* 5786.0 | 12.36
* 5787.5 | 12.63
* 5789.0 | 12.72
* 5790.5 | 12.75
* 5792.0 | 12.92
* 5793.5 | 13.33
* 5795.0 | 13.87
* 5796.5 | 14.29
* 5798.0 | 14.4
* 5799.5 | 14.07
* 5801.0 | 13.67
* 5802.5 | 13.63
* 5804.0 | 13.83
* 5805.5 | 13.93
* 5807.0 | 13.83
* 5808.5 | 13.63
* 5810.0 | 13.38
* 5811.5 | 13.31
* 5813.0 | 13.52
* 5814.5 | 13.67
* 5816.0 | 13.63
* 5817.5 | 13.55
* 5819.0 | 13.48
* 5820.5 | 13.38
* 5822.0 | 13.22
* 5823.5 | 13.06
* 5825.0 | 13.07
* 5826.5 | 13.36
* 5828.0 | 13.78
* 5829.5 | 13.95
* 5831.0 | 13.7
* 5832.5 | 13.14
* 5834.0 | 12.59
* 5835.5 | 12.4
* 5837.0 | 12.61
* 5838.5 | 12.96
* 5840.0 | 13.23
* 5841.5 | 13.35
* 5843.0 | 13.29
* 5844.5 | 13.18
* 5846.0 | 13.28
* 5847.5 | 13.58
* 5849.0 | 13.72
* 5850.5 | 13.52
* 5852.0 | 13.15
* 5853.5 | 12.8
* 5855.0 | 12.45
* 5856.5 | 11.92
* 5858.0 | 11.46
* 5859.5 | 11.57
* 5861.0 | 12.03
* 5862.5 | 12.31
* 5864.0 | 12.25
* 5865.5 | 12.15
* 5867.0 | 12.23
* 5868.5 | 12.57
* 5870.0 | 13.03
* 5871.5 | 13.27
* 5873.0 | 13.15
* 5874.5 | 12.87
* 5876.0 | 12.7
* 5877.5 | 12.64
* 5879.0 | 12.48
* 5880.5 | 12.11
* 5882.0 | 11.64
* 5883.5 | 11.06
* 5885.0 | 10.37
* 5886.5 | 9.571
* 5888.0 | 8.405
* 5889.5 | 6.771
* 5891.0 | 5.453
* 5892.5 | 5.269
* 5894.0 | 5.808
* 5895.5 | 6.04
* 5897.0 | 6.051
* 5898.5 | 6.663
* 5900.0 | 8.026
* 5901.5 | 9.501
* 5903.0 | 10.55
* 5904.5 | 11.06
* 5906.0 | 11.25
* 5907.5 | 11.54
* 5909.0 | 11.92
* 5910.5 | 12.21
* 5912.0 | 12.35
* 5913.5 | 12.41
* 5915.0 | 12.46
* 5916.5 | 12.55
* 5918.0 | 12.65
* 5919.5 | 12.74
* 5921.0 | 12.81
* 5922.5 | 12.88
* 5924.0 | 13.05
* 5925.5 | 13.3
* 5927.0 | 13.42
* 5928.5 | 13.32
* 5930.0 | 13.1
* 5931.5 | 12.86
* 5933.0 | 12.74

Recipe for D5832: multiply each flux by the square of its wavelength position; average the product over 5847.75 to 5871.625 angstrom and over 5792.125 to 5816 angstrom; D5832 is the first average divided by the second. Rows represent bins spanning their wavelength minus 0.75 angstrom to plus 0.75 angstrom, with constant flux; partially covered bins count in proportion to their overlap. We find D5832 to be 0.93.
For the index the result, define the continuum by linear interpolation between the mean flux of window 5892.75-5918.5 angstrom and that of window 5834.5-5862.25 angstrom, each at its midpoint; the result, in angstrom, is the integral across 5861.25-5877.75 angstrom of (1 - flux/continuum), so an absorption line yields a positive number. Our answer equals -1.20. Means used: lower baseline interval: 12.8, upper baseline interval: 10.1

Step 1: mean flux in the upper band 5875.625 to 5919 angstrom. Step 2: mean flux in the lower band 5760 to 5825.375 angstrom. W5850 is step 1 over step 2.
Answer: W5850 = 0.76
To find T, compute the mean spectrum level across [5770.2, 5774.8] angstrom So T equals 13.5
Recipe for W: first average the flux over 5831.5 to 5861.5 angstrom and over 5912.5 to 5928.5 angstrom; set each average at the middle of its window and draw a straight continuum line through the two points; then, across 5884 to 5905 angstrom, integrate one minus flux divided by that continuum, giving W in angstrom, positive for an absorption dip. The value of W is 8.2 angstrom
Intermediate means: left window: 12.8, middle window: 7.82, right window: 12.8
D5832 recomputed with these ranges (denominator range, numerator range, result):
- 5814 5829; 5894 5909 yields 0.69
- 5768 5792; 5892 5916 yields 0.79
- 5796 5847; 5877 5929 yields 0.81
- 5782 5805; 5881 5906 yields 0.66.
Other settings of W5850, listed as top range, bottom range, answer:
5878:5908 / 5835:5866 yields 0.71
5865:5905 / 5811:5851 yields 0.75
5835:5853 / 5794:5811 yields 0.95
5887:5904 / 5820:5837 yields 0.55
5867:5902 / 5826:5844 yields 0.75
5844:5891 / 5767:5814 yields 0.90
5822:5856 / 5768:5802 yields 1.01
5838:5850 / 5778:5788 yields 1.08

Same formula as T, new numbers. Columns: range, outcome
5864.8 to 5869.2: 12.3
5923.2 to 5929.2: 13.3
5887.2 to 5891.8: 6.89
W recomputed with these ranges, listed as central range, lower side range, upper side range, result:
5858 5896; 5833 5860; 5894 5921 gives 3.2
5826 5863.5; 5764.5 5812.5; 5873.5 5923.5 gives -3.6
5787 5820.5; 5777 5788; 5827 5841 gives -2.3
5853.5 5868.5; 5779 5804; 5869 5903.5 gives -2.1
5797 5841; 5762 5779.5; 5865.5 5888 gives -2.7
